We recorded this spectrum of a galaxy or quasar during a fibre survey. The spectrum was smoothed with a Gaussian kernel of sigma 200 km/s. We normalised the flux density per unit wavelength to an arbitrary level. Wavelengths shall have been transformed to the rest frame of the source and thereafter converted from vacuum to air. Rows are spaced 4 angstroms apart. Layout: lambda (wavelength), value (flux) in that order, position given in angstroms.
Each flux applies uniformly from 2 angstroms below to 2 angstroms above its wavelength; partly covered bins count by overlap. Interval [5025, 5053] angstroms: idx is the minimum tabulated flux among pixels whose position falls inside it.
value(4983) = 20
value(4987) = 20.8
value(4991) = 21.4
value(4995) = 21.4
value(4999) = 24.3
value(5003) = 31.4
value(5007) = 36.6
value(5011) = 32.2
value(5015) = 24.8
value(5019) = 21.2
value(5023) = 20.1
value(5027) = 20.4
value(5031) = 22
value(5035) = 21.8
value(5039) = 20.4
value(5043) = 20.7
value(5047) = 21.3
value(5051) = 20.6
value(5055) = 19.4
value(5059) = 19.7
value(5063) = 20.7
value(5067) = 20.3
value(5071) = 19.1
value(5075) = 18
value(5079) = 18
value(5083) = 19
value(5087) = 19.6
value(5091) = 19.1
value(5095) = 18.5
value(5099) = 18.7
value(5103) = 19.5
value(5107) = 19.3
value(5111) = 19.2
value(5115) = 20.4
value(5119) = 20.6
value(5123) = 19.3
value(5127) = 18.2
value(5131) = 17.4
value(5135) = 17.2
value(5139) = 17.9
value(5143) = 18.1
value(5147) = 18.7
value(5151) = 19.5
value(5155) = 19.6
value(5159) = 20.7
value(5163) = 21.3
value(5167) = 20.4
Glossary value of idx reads 20.4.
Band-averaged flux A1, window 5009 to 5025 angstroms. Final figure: 24.6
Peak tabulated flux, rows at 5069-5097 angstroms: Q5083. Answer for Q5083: 19.6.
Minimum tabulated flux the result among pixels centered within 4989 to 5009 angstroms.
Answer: 21.4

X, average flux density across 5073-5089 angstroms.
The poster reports 18.6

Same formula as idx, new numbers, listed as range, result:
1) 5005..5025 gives 20.1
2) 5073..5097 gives 18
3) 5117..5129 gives 18.2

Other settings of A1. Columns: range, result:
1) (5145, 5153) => 19.1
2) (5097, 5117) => 19.4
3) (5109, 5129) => 19.5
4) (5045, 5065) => 20.3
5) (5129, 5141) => 17.5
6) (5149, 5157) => 19.6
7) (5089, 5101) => 18.8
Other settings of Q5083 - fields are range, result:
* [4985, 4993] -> 21.4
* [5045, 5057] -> 21.3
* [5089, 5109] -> 19.5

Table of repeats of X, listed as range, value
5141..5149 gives 18.4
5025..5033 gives 21.2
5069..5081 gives 18.4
